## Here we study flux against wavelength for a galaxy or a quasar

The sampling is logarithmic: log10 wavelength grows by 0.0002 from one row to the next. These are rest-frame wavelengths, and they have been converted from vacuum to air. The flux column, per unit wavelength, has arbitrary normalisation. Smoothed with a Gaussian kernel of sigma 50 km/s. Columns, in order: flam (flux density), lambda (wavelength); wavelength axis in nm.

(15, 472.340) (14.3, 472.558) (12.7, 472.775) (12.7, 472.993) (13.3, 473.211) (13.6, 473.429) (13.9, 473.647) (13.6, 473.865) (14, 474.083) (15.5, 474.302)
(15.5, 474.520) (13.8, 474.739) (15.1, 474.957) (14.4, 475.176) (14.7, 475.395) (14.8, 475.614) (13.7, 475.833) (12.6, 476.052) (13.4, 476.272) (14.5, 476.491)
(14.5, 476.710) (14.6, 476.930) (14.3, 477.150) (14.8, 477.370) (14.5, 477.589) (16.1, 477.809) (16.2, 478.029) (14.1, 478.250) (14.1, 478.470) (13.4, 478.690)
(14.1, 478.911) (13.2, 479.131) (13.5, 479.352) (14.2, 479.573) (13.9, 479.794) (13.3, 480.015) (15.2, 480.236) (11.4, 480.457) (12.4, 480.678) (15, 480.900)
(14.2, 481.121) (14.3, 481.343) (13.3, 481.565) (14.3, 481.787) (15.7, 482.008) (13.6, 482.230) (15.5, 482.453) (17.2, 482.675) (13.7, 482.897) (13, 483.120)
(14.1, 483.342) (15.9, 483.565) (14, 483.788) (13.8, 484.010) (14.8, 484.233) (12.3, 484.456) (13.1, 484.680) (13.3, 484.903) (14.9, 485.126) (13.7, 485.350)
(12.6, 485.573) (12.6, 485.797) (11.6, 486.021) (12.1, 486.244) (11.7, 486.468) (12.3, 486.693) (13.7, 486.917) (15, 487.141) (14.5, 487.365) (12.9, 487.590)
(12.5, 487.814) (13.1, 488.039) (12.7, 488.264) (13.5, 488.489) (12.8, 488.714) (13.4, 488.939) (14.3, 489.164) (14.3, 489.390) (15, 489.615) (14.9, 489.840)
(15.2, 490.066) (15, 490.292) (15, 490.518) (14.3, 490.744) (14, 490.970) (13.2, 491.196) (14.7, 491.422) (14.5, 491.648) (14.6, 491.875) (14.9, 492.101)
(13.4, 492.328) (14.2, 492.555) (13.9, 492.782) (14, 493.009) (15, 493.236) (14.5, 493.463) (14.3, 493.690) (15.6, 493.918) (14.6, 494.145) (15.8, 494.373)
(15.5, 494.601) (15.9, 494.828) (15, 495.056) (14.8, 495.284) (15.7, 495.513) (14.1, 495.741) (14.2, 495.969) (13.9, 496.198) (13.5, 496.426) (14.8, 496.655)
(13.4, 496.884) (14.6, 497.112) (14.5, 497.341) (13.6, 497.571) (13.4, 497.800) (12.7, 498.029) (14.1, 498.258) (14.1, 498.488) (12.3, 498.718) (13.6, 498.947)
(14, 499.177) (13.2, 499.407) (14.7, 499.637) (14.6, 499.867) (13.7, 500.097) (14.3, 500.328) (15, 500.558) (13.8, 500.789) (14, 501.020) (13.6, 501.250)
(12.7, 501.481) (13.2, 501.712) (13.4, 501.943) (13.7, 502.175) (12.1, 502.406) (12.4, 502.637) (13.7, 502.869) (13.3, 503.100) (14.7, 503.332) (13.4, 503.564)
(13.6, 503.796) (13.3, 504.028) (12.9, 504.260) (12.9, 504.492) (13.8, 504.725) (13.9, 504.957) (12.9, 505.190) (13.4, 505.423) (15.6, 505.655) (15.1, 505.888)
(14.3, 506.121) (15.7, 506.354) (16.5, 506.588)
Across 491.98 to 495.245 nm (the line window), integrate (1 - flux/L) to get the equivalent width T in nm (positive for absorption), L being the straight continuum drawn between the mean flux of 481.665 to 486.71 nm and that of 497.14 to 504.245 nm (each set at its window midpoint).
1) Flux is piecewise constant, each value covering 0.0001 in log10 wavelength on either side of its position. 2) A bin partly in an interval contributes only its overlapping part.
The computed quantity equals -0.26 nm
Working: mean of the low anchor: 13.8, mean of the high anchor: 13.6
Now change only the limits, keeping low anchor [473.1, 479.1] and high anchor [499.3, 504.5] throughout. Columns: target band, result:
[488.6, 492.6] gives -0.12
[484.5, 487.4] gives 0.19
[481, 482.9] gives -0.07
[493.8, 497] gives -0.23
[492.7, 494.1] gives -0.07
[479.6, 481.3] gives 0.06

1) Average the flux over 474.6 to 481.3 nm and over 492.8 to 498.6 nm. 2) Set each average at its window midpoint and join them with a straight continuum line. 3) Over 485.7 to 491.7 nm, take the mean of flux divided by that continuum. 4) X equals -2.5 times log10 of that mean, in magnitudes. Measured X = 0.05 mag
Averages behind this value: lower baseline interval 14.1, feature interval 13.7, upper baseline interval 14.5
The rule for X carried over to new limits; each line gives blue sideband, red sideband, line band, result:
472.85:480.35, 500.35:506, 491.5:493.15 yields -0.03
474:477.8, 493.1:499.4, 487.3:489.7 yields 0.07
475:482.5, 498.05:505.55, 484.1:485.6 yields 0.03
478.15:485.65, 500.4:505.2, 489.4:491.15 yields -0.07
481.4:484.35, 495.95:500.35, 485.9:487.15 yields 0.15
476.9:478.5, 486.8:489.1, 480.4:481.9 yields 0.06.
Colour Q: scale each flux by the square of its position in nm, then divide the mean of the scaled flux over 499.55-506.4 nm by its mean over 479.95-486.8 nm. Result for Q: 1.09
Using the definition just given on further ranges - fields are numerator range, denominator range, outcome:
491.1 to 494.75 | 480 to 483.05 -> 1.07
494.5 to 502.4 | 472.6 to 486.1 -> 1.08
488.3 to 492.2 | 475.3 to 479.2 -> 1.05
